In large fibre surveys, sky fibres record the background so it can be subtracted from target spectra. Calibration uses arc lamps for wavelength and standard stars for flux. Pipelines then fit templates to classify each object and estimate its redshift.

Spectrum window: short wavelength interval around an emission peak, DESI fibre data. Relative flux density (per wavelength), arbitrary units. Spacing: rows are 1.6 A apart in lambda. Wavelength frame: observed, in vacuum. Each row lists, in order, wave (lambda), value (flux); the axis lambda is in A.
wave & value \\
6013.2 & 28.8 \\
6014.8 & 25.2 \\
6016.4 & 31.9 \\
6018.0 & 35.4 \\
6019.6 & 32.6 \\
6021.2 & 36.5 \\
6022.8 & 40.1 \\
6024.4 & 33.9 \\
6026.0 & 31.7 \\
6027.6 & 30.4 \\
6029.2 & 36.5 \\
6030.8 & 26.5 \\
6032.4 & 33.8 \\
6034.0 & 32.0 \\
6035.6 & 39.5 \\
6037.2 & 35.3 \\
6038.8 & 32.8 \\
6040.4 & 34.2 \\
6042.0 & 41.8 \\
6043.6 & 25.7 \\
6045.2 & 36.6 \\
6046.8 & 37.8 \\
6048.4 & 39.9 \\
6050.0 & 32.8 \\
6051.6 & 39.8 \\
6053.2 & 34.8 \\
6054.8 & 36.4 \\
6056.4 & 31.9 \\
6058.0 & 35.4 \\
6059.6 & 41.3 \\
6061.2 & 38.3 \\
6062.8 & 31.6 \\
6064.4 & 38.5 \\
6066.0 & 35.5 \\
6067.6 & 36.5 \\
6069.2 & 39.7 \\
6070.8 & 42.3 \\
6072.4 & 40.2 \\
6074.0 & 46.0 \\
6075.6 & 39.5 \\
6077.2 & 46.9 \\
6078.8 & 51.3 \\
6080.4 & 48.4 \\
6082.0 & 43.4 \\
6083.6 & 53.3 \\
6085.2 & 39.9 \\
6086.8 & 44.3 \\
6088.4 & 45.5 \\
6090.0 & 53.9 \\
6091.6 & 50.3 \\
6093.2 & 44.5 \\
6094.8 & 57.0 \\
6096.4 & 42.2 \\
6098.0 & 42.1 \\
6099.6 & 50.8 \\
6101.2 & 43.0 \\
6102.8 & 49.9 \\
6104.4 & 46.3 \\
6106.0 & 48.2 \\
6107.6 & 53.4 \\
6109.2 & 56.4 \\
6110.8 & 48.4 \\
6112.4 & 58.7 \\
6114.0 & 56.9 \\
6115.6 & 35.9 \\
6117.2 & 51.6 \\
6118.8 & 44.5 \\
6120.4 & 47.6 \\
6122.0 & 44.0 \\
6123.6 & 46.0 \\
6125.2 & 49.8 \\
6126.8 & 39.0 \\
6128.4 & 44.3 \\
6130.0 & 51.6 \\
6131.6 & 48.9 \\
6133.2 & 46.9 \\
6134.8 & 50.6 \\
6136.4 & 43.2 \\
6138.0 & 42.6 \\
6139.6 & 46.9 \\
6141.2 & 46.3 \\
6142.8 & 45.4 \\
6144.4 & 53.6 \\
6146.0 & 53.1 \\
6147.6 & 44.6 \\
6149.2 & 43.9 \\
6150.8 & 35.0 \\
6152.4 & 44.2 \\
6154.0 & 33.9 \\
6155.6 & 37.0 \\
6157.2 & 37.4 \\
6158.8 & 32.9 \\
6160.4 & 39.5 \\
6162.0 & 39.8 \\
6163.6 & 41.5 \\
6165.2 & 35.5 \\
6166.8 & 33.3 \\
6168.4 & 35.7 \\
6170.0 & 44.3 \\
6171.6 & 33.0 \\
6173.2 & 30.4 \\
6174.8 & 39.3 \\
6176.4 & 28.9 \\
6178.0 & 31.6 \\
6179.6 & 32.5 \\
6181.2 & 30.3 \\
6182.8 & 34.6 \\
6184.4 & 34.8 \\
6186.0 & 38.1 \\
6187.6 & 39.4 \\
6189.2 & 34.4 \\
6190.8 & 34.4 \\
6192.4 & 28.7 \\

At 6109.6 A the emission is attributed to Mg II 2798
